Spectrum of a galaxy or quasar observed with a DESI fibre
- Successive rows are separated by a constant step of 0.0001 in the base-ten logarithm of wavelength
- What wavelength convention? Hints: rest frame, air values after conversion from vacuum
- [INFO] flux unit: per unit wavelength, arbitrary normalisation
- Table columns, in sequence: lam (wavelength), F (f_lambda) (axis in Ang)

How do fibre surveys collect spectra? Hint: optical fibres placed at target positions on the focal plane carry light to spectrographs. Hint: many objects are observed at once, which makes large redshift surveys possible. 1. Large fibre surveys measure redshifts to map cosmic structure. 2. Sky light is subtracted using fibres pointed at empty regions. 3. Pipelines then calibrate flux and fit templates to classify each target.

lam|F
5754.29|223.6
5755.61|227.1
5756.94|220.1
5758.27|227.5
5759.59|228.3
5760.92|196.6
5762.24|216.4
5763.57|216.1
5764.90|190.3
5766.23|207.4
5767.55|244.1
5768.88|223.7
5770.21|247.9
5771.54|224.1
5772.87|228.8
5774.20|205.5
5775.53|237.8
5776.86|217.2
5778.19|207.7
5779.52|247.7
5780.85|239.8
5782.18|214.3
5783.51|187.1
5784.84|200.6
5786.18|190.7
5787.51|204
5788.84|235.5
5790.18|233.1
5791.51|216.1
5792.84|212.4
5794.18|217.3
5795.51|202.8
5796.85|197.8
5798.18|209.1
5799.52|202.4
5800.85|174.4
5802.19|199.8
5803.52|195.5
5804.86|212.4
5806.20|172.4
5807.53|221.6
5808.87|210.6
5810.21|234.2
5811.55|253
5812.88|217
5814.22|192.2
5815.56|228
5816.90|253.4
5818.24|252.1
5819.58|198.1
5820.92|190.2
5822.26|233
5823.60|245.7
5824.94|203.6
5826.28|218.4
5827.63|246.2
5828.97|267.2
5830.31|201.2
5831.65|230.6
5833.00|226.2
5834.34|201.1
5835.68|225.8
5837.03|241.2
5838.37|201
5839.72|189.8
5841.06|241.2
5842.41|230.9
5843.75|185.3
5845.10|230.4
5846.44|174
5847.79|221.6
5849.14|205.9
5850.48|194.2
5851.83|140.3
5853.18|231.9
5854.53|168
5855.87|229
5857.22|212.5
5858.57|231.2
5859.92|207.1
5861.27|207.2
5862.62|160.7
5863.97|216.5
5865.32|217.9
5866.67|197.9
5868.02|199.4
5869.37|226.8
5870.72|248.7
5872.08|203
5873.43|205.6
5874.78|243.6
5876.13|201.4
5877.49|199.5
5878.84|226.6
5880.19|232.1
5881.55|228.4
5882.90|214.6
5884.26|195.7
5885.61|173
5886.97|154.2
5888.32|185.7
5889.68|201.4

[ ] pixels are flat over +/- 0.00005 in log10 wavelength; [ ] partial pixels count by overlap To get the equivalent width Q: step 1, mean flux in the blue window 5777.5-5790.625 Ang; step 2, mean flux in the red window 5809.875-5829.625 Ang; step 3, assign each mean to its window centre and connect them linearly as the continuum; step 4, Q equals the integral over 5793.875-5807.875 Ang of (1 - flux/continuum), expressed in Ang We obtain 1.4 Ang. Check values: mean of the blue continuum 216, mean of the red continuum 229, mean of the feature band 200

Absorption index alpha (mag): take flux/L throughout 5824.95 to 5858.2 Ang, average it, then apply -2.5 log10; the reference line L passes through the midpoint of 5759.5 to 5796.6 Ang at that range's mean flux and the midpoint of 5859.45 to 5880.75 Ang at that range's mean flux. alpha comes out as 0.00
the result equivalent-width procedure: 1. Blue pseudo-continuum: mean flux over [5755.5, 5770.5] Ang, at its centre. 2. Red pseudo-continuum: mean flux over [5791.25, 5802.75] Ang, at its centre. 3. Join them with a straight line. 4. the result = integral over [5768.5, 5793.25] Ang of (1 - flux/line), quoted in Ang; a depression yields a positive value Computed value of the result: -1.0 Ang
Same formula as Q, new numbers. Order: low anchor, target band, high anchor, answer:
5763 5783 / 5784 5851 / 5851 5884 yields 0.7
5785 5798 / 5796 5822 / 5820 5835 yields 0.7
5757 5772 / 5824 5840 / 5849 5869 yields -1.2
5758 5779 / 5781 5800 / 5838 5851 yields 0.6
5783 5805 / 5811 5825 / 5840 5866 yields -1.3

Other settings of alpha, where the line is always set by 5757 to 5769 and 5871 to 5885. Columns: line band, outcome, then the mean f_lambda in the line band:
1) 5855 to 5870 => 0.03 mag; 209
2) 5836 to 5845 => 0.00 mag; 216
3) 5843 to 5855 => 0.11 mag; 195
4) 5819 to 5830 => -0.04 mag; 225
